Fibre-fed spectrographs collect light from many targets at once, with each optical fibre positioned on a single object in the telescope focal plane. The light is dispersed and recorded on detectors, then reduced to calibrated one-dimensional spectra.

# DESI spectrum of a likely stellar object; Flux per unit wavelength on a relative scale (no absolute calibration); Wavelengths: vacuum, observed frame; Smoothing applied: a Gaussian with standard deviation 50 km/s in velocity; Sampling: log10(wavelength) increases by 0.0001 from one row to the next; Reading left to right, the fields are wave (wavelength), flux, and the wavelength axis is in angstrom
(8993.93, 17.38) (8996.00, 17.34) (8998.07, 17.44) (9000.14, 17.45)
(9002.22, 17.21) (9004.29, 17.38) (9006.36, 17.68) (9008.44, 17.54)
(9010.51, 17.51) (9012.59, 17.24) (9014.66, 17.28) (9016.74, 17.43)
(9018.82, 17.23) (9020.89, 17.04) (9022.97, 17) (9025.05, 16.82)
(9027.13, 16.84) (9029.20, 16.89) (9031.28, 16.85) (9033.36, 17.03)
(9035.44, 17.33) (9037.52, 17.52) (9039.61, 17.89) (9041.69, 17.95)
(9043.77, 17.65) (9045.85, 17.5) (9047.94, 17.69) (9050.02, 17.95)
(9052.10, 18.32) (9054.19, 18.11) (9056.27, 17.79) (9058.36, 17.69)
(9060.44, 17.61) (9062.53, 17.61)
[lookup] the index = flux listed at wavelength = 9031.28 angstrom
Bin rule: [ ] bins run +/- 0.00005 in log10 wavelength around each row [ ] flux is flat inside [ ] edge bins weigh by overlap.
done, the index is 16.85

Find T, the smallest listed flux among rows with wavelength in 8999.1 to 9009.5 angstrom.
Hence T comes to 17.21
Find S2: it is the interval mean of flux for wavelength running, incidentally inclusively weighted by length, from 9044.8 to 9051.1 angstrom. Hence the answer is 17.7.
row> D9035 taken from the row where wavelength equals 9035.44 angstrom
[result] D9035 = 17.33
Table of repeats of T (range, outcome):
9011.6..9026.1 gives 16.82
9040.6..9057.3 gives 17.5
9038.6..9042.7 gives 17.89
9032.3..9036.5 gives 17.03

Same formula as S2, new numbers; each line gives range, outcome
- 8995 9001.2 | 17.4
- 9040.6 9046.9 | 17.7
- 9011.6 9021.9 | 17.3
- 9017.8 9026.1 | 17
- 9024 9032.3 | 16.9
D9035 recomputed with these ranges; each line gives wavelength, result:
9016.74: 17.43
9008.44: 17.54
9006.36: 17.68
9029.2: 16.89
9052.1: 18.32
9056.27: 17.79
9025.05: 16.82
